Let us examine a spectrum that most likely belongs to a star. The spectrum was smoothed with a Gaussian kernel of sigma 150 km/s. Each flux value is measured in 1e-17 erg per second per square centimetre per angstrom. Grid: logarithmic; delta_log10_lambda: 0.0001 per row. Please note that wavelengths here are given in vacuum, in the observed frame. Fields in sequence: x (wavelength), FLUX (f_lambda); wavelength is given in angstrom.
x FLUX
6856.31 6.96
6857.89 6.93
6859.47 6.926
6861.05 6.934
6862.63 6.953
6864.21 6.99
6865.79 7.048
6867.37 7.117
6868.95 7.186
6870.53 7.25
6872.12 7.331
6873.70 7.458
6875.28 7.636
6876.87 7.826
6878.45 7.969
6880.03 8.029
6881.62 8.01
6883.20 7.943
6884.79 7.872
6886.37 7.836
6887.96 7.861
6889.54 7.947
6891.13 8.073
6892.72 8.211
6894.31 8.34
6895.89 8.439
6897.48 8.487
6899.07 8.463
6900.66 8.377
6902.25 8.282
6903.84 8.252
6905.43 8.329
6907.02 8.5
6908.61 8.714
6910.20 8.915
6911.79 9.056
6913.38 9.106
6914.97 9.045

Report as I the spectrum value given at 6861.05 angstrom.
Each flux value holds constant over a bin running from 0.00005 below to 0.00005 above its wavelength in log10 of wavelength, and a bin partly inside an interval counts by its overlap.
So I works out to 6.934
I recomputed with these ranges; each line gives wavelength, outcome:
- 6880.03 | 8.029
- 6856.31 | 6.96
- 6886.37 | 7.836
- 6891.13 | 8.073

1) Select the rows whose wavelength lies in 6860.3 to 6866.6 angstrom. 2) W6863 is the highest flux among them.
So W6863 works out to 7.048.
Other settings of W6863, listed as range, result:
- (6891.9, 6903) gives 8.487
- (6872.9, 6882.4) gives 8.029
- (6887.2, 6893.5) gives 8.211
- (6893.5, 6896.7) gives 8.439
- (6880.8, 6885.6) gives 8.01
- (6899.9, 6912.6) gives 9.056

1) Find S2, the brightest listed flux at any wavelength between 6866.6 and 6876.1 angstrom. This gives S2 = 7.636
